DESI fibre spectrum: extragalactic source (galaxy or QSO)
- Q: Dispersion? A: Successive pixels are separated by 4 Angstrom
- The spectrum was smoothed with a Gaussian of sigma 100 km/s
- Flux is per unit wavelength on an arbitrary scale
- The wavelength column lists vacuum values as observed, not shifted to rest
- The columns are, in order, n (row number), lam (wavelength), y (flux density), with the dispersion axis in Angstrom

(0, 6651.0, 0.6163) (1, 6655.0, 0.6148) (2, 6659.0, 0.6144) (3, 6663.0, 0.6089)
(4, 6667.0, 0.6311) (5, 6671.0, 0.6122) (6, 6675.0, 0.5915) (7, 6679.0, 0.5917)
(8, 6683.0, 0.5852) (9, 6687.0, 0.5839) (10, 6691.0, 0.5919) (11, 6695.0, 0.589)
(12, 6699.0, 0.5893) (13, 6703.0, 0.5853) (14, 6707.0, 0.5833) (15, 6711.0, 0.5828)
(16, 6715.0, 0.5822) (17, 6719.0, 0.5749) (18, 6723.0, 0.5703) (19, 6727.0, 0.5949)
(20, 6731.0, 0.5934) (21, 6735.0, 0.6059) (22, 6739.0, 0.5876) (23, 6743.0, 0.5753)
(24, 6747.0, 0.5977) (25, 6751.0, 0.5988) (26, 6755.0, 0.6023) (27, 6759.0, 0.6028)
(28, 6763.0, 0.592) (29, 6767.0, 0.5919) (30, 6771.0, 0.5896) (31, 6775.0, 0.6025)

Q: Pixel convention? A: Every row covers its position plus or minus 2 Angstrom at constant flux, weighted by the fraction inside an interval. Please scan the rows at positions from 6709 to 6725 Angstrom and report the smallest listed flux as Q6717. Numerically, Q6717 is 0.5703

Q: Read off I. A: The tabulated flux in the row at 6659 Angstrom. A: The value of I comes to 0.6144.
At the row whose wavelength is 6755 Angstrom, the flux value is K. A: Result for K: 0.6023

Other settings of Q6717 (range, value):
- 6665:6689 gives 0.5839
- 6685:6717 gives 0.5822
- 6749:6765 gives 0.592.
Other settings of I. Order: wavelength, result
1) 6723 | 0.5703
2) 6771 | 0.5896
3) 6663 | 0.6089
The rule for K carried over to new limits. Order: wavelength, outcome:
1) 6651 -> 0.6163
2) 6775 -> 0.6025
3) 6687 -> 0.5839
